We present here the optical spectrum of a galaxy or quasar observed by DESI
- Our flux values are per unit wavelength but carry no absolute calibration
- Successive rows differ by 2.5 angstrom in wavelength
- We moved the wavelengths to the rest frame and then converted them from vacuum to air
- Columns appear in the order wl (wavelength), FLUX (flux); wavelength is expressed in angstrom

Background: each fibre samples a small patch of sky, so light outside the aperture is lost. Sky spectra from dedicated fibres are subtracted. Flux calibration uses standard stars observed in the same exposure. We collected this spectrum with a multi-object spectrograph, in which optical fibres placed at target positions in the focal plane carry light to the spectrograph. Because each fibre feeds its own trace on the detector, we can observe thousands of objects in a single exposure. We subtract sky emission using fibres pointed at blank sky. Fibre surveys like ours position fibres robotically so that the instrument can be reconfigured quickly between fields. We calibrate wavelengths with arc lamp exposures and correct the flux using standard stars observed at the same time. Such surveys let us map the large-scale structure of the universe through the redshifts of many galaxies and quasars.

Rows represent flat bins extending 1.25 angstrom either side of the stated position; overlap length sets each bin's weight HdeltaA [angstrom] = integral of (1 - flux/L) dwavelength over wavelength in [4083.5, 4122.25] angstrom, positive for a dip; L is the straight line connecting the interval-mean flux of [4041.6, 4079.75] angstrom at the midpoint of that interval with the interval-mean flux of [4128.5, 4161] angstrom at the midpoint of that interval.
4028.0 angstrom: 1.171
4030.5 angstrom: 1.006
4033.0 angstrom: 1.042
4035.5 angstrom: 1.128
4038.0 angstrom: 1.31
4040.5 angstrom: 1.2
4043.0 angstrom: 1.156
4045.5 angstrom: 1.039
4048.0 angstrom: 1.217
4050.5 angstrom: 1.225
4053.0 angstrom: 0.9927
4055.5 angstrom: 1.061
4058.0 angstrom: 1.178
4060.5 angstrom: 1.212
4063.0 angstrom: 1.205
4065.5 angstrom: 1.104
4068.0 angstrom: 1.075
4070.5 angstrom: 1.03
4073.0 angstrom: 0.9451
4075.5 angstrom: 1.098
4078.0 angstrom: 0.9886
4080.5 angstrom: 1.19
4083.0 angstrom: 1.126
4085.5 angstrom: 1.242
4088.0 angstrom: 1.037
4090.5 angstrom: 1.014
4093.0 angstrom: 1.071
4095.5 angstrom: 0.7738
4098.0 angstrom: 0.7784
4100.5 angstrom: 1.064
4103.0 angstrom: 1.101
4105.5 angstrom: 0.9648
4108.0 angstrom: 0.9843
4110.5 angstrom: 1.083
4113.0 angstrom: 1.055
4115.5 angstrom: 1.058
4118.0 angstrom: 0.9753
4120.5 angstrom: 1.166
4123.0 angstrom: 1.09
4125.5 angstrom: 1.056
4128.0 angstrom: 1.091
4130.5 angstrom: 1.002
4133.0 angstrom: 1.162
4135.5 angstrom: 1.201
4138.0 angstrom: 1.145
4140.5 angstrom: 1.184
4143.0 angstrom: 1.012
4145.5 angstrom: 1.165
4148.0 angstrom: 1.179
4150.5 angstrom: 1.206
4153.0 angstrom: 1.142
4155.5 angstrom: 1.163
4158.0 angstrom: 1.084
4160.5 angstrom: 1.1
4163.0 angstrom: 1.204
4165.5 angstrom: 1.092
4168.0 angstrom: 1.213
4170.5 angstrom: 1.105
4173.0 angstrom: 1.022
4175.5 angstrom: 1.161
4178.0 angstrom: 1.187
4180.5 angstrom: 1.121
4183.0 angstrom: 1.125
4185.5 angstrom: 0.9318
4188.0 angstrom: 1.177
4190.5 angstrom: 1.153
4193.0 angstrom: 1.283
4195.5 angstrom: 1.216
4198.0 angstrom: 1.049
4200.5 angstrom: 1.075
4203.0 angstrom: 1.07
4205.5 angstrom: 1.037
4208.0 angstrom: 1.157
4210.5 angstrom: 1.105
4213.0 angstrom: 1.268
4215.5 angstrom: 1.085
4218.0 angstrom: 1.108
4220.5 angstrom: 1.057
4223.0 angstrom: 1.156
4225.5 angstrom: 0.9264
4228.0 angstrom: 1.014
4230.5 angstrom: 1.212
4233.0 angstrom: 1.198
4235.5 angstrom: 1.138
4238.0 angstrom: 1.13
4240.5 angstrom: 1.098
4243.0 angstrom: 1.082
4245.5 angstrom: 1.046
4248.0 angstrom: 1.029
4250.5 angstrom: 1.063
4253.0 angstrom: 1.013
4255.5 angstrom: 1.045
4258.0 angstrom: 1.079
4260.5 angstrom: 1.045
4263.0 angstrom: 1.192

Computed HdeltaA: 3.2 angstrom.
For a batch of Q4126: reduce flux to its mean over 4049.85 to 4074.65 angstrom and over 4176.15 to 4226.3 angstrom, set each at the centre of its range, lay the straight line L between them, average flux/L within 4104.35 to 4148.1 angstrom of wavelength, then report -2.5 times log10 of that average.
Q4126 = 0.02 mag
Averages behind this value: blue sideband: 1.1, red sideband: 1.12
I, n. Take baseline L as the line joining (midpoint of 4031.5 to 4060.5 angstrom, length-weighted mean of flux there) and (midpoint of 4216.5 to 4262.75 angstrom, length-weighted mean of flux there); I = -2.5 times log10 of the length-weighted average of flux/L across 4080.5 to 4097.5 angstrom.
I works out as 0.09 mag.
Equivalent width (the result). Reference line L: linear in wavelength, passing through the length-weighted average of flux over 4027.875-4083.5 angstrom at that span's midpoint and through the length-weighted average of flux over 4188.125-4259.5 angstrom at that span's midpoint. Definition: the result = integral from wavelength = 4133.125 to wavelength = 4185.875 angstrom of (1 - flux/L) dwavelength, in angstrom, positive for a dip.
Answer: -1.2 angstrom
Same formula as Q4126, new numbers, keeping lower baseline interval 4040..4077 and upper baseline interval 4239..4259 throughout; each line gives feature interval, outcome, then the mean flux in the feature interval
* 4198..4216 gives -0.04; 1.11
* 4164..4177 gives -0.04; 1.12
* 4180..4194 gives -0.05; 1.13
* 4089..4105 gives 0.14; 0.968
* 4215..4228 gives 0.01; 1.06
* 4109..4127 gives 0.03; 1.07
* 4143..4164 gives -0.06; 1.15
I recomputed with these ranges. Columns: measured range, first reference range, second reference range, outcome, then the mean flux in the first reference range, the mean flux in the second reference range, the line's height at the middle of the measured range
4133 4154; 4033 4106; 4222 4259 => -0.068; 1.09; 1.08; 1.08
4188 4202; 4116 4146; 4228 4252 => -0.050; 1.1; 1.1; 1.1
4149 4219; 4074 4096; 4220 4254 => -0.051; 1.07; 1.08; 1.08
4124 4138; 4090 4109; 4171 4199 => -0.080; 0.967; 1.13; 1.03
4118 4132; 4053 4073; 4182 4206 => 0.036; 1.1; 1.11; 1.11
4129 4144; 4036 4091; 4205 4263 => -0.009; 1.12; 1.09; 1.11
